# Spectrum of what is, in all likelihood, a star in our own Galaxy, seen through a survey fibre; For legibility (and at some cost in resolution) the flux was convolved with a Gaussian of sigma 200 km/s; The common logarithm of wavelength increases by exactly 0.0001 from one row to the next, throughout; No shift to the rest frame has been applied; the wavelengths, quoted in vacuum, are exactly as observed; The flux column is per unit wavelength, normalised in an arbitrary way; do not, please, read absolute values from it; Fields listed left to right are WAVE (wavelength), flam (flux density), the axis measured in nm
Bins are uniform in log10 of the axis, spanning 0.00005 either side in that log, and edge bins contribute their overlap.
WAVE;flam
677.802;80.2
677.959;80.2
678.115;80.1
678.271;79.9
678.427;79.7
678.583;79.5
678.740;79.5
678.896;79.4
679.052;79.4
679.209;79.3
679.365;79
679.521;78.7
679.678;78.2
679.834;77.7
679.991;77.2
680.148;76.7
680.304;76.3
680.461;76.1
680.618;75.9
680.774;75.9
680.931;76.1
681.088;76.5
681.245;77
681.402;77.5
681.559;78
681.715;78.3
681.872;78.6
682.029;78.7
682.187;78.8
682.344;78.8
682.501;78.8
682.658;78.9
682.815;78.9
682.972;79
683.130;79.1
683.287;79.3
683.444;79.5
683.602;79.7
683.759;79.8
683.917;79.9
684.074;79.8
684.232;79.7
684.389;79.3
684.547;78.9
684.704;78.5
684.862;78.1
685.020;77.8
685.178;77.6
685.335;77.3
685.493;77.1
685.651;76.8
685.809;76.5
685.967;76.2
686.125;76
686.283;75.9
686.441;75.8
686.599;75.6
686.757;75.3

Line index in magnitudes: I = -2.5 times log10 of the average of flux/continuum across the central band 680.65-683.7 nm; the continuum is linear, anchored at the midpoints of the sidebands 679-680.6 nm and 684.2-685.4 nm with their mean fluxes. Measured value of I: 0.00 mag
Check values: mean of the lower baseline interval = 77.7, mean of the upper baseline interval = 78.4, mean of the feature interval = 78.3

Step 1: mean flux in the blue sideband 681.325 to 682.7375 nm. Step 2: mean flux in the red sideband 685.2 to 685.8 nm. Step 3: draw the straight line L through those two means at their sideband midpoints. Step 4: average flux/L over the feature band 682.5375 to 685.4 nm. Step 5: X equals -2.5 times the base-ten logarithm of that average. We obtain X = -0.02 mag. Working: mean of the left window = 78.5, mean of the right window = 77.1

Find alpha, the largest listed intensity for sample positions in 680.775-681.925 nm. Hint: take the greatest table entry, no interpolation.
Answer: 78.6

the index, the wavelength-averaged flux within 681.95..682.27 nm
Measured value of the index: 78.5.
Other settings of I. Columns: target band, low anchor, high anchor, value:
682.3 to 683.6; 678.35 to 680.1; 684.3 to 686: -0.01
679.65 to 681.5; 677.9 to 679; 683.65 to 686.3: 0.03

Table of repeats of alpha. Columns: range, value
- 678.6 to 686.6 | 79.9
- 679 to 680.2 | 79.4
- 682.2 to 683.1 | 79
